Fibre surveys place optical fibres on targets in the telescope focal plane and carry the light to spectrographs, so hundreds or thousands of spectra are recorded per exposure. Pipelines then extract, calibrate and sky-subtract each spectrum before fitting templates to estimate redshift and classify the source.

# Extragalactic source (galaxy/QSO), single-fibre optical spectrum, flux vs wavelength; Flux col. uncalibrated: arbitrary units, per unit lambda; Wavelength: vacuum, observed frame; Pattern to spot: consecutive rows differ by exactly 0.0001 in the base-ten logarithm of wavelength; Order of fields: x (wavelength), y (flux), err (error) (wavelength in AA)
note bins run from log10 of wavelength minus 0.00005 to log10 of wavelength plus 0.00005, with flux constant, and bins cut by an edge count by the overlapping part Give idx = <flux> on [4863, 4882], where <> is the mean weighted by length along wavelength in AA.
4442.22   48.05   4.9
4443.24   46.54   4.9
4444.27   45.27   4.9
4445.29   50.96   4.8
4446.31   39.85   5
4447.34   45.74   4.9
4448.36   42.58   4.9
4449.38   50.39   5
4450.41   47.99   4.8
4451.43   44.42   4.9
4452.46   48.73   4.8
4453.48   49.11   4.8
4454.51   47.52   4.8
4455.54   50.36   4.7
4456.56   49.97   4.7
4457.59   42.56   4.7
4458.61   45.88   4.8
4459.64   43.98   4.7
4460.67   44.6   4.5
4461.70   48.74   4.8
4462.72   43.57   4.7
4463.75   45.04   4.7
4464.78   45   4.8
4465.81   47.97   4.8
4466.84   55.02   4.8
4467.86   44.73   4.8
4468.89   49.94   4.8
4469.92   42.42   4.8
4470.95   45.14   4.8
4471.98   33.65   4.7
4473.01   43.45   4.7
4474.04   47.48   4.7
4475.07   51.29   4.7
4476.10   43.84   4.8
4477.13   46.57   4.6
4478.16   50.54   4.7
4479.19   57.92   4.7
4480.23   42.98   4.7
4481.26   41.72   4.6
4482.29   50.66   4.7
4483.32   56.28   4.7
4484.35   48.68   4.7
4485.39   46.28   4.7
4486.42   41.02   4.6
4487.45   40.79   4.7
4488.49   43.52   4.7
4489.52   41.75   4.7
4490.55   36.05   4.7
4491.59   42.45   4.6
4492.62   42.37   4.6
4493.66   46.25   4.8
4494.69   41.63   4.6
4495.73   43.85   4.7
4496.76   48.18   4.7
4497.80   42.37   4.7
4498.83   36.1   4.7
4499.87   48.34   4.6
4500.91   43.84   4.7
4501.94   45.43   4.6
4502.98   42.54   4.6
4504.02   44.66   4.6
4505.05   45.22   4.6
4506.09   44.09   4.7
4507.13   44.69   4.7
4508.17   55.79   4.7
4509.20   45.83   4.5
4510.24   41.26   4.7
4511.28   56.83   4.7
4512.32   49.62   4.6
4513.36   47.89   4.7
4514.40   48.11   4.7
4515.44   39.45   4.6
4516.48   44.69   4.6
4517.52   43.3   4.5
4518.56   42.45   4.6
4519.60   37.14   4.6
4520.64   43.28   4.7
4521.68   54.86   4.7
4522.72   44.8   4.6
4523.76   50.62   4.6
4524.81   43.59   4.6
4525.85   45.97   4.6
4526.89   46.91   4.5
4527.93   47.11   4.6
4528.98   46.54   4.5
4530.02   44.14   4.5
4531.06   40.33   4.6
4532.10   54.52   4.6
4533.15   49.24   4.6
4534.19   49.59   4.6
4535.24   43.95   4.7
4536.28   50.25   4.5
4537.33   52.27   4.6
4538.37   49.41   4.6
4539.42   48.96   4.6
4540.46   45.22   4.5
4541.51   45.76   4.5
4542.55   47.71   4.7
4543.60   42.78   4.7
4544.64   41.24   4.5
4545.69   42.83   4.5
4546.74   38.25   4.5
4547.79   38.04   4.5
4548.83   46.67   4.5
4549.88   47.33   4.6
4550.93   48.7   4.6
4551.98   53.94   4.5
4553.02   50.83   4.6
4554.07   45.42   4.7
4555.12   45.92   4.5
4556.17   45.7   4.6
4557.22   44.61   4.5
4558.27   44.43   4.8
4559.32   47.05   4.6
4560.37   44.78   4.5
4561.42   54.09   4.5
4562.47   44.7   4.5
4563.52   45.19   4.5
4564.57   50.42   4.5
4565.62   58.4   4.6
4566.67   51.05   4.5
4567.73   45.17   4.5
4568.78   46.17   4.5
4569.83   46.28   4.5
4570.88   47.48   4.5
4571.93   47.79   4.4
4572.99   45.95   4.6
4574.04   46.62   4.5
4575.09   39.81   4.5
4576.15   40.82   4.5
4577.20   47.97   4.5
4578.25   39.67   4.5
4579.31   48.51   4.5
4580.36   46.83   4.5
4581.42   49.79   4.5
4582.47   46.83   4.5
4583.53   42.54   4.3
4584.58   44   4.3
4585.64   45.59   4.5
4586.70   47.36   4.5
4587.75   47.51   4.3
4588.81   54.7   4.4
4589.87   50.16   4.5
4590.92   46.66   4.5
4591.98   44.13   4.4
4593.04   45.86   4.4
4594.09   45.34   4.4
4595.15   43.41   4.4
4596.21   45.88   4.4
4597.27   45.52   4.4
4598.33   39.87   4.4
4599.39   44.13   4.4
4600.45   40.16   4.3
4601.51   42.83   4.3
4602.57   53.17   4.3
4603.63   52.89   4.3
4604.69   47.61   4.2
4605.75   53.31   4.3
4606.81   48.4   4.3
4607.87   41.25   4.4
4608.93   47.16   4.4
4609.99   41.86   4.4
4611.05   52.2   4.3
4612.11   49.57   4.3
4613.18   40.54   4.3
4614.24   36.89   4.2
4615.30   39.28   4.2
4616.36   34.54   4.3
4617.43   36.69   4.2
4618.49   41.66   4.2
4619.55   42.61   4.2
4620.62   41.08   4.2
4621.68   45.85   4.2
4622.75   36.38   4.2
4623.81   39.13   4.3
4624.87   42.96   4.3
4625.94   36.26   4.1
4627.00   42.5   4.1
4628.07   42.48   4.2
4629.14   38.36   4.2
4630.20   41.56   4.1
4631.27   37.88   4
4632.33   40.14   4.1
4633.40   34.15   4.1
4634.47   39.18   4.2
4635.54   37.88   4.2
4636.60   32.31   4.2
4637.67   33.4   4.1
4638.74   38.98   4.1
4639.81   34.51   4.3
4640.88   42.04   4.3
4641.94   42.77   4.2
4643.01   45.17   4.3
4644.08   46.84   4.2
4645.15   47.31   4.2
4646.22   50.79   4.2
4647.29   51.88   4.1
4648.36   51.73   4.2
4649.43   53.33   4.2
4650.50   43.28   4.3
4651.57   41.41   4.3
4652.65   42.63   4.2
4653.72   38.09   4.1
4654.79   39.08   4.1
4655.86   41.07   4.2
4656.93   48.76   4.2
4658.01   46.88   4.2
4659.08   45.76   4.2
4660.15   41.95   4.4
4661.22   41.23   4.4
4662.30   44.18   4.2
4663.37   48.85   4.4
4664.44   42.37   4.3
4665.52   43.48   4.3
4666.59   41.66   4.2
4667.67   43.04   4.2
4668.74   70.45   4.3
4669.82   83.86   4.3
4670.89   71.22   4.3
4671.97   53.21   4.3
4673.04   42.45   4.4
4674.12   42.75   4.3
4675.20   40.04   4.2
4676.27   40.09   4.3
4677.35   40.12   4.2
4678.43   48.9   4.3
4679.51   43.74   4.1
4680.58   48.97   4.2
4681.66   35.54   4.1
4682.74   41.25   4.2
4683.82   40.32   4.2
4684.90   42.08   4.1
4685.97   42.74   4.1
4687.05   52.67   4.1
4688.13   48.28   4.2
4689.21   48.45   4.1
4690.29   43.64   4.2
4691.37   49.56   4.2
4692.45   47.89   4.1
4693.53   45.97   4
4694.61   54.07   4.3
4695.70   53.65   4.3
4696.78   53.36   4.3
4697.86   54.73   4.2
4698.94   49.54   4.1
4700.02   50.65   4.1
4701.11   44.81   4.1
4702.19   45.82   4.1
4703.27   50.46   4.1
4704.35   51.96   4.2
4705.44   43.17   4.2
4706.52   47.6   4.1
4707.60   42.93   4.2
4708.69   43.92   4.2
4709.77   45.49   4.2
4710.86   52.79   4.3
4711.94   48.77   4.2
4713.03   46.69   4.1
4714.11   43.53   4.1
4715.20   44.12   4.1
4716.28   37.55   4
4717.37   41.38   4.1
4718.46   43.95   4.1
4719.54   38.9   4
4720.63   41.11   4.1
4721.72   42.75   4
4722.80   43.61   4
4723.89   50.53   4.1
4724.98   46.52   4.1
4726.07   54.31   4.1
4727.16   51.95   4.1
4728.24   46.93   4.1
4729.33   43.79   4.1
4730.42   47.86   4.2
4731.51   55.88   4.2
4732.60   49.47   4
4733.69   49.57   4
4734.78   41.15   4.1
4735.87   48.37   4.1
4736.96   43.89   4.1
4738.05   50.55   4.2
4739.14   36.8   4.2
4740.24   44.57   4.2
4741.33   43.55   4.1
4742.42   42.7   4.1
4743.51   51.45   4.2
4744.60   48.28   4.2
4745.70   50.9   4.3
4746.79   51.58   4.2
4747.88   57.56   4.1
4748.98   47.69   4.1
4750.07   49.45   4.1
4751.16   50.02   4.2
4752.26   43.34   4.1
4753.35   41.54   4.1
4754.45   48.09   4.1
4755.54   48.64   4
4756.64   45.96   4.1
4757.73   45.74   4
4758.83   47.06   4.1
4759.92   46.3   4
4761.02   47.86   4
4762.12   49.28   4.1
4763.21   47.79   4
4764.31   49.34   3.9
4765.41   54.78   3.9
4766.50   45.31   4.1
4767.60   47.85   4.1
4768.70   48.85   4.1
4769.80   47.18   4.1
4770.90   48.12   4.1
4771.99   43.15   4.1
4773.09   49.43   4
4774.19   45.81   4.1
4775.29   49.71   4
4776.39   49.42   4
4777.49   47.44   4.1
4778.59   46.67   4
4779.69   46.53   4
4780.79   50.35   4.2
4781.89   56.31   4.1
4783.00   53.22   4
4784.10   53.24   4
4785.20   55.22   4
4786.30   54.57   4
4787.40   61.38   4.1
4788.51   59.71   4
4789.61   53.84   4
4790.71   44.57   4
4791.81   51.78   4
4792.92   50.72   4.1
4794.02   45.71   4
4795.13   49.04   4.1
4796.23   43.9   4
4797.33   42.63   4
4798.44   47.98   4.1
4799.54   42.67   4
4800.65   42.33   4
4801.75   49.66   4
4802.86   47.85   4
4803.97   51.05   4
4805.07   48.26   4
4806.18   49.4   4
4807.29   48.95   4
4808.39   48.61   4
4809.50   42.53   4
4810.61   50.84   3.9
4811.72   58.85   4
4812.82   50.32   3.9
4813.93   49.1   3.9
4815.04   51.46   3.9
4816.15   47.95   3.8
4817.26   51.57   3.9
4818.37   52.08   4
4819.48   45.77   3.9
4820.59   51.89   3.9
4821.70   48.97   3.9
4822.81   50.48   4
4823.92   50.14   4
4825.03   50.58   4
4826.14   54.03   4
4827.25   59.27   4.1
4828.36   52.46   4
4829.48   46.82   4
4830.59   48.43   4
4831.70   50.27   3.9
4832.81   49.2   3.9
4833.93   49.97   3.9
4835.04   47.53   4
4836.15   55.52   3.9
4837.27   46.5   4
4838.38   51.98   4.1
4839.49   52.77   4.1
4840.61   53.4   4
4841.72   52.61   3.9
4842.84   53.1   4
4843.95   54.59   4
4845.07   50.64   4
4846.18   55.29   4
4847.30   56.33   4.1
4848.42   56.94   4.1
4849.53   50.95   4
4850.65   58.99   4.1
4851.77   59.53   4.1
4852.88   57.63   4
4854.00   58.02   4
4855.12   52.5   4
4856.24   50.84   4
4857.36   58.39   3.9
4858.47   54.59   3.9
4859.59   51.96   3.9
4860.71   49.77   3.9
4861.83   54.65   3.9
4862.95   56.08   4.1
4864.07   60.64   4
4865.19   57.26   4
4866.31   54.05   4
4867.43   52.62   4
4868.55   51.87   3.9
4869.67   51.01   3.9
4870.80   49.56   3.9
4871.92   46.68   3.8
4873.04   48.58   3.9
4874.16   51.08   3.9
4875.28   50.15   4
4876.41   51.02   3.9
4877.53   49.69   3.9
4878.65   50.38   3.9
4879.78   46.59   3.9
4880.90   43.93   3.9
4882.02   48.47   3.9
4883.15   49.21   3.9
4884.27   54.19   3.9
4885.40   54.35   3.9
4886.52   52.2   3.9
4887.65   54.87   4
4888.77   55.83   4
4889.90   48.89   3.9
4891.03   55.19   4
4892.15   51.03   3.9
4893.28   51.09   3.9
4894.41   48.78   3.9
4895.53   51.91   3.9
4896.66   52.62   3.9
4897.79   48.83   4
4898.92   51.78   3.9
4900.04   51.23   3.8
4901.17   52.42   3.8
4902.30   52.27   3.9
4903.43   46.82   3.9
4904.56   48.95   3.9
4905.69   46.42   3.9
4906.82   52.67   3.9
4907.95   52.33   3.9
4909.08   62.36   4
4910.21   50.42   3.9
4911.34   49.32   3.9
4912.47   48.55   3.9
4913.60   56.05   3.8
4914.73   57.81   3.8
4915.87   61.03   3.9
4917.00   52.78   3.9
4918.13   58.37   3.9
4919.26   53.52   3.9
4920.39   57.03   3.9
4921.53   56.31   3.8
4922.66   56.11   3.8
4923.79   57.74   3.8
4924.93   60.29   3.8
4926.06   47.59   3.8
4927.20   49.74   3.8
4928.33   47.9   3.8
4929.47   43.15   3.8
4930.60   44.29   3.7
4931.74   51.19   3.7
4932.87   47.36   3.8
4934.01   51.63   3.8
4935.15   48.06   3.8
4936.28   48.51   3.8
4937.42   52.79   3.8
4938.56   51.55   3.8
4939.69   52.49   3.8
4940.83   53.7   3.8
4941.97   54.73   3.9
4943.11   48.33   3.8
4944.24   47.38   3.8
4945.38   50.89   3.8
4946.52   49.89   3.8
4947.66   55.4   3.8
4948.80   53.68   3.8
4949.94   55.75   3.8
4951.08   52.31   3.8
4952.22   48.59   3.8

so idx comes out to 51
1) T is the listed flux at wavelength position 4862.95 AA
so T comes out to 56.08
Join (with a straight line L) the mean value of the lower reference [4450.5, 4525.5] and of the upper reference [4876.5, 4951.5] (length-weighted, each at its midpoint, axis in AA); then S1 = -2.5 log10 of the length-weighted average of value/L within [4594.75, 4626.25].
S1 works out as 0.095 mag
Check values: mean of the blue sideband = 45.7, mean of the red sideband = 51.8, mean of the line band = 43.5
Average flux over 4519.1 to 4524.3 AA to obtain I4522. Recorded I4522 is 46.1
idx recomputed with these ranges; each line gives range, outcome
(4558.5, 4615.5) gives 46.3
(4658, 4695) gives 47.4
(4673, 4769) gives 46.7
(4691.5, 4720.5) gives 47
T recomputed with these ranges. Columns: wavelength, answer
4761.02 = 47.86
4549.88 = 47.33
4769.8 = 47.18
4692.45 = 47.89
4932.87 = 47.36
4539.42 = 48.96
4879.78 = 46.59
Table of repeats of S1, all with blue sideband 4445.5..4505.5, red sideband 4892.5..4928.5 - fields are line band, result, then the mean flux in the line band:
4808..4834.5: 0.019 mag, 50.5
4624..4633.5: 0.205 mag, 39.8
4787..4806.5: 0.044 mag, 48.9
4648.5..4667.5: 0.111 mag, 43.9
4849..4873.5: -0.038 mag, 53.9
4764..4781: 0.055 mag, 48.1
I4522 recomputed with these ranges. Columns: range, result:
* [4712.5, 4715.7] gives 44.8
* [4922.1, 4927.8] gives 54.3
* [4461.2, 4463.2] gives 46.4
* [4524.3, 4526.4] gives 44.9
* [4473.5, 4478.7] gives 48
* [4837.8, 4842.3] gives 52.7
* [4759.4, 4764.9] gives 48.1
